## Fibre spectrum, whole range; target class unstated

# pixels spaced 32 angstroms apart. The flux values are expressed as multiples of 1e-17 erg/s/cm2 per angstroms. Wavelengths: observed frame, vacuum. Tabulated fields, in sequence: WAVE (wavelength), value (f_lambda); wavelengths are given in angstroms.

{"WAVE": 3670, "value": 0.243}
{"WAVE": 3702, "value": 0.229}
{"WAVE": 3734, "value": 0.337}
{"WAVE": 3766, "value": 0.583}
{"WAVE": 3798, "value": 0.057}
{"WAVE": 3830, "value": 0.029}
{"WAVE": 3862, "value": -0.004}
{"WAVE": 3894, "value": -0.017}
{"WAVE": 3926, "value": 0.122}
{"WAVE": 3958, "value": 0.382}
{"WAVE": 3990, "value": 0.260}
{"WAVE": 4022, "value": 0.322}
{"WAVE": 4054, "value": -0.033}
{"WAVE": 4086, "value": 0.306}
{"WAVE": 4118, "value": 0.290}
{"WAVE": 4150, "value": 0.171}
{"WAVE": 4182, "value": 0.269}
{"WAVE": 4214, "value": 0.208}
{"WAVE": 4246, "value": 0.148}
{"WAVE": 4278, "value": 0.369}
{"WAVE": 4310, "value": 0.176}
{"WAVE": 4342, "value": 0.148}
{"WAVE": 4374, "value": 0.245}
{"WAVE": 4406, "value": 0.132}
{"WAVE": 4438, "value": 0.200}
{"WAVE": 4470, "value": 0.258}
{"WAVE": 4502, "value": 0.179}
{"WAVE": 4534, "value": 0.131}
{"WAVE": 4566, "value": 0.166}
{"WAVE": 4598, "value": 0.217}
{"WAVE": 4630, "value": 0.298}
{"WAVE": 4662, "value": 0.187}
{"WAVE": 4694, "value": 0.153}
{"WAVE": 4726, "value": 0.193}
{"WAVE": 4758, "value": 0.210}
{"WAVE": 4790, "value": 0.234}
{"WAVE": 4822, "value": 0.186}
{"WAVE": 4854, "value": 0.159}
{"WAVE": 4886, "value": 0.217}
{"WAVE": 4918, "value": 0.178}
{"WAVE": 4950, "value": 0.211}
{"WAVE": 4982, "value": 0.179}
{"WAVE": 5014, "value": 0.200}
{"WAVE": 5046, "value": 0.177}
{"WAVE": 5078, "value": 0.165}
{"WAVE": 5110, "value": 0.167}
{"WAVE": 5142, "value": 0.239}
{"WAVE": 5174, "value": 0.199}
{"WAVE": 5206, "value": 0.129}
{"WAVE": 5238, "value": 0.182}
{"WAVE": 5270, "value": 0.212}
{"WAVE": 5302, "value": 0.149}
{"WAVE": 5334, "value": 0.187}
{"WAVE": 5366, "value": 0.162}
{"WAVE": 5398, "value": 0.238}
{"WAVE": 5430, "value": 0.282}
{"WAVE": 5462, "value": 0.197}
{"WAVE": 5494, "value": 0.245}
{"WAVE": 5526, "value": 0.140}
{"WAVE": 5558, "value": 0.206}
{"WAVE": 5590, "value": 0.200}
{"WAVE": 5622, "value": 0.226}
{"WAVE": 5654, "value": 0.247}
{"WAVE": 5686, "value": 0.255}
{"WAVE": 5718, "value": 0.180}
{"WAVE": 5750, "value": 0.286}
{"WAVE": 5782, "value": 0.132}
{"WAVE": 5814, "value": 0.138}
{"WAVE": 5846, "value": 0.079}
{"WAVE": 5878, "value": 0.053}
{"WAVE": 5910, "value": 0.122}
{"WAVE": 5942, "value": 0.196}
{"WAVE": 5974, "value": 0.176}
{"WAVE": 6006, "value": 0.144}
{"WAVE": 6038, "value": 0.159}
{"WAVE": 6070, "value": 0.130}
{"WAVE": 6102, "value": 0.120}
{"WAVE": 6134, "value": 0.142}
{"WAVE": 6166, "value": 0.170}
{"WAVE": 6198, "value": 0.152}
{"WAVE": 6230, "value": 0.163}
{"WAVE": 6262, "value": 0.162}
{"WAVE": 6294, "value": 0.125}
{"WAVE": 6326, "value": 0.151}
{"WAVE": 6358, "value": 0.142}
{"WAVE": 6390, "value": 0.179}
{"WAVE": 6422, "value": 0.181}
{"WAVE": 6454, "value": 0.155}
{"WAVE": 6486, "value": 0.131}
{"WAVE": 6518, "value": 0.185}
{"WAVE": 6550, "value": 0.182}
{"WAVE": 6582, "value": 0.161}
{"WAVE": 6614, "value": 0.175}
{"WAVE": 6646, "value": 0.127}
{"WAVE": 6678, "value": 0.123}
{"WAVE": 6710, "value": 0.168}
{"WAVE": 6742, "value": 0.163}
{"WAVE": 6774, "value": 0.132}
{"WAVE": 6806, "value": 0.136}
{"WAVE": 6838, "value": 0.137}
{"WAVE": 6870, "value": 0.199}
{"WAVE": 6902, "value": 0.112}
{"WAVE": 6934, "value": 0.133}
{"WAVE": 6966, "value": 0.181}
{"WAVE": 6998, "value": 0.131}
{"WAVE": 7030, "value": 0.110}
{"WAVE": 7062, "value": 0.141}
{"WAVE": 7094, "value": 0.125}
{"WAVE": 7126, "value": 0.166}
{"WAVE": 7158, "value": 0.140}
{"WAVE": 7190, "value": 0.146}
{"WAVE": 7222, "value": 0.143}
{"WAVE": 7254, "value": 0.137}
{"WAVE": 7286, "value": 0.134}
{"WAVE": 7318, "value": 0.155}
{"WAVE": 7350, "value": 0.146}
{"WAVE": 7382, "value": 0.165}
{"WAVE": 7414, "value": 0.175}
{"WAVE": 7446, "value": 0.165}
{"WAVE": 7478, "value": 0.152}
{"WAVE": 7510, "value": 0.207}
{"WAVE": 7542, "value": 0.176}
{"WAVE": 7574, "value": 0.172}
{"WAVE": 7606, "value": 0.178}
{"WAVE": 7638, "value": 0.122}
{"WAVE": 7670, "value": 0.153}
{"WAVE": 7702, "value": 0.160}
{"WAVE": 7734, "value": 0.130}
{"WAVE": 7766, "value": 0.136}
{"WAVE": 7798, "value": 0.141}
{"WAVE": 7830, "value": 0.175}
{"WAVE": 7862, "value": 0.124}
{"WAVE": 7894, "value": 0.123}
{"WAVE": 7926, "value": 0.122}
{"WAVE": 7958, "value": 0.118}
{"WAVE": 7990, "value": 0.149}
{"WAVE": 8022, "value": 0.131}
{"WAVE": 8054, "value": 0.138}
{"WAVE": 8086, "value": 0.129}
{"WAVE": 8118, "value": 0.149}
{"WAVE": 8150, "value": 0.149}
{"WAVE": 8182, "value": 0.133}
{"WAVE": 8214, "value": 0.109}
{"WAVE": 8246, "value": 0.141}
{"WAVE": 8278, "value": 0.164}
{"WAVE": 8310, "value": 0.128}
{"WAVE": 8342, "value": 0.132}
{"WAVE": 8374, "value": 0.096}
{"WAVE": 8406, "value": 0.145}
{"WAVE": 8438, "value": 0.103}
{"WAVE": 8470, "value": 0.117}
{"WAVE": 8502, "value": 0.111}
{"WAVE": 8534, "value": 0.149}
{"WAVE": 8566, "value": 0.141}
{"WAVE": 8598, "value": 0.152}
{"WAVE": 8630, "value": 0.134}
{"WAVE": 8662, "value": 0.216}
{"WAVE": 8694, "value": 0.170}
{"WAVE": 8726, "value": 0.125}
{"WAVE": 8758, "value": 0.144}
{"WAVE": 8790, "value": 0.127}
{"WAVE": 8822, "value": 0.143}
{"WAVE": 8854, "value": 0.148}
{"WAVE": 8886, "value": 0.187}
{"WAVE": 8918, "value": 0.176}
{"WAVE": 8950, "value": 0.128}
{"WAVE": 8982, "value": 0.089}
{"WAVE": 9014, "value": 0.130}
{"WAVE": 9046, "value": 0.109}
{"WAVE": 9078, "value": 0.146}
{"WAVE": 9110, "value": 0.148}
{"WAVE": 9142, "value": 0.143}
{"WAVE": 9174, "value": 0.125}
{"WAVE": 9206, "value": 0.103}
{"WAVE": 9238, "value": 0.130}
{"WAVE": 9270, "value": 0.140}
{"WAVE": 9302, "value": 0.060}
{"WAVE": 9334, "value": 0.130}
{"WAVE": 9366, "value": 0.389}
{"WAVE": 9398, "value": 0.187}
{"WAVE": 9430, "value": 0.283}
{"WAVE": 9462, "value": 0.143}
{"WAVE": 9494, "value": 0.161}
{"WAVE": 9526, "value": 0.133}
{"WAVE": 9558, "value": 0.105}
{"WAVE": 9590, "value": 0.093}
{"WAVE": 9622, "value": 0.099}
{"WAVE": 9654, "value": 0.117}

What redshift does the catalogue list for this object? 0.146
